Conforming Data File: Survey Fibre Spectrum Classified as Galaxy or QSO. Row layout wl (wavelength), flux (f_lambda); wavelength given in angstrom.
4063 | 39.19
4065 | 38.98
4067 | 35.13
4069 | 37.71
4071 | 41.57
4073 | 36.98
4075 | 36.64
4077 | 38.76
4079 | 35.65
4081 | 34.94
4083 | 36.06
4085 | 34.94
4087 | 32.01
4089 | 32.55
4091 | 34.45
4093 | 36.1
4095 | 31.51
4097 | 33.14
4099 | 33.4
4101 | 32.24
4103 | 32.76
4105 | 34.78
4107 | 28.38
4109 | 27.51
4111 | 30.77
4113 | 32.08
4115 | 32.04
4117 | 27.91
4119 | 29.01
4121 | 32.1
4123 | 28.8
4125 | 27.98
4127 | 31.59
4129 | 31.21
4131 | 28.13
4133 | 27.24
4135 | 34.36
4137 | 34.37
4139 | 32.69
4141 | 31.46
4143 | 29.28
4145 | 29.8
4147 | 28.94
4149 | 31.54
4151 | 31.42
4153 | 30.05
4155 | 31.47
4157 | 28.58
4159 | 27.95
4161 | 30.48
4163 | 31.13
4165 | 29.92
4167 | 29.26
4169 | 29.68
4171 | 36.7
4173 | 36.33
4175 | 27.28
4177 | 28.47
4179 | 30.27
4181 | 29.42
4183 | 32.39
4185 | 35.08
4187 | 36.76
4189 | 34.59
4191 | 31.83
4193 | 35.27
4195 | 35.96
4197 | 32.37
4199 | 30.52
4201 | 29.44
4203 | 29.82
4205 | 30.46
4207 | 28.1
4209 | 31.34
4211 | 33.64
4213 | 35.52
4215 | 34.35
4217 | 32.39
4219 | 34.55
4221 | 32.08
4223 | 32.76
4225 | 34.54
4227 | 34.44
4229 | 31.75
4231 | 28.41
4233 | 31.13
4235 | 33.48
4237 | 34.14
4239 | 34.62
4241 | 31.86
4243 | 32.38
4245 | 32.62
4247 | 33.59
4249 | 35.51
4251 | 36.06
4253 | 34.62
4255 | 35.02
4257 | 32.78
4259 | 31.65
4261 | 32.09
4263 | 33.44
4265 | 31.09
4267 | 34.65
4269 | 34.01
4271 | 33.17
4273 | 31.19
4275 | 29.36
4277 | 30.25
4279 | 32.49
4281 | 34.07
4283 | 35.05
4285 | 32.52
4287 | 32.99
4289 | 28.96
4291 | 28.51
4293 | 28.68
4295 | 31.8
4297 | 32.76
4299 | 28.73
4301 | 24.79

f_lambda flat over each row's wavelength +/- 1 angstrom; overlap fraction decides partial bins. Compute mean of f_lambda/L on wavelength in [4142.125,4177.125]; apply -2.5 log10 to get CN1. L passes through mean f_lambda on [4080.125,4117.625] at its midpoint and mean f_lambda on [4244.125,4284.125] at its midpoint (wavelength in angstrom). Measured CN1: 0.077 mag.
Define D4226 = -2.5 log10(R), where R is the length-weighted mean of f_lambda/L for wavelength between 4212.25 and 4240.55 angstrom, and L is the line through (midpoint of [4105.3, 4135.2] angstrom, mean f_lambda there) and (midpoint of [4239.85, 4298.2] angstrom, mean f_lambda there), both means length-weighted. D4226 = -0.04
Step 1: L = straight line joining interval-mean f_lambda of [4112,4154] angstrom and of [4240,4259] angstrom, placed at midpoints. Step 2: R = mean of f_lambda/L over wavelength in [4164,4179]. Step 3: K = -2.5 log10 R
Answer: 0.02 mag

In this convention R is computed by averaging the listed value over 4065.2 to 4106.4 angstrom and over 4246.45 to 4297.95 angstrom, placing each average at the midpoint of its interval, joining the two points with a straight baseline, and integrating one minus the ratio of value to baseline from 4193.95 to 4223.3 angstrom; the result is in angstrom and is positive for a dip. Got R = 1.0 angstrom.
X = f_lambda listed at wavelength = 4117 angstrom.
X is 27.91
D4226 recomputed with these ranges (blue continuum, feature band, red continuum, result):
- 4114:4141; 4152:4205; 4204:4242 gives 0.004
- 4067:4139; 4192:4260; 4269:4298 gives -0.028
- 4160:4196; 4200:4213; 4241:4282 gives 0.057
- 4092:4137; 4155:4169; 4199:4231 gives 0.068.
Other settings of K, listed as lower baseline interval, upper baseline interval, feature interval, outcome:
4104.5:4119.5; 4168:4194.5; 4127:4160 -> 0.03 mag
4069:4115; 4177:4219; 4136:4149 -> 0.07 mag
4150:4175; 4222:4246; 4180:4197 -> -0.07 mag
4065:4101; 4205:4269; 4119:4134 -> 0.18 mag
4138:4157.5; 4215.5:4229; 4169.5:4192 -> -0.03 mag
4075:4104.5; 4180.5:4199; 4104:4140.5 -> 0.12 mag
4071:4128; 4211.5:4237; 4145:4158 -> 0.09 mag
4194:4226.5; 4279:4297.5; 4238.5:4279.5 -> -0.03 mag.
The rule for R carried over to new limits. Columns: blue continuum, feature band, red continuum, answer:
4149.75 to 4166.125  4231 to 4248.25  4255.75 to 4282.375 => -0.5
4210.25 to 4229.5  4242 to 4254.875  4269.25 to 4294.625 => -0.6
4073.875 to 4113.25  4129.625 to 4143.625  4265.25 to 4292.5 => 0.8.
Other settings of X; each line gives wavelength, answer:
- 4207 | 28.1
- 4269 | 34.01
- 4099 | 33.4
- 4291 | 28.51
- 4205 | 30.46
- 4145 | 29.8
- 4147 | 28.94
